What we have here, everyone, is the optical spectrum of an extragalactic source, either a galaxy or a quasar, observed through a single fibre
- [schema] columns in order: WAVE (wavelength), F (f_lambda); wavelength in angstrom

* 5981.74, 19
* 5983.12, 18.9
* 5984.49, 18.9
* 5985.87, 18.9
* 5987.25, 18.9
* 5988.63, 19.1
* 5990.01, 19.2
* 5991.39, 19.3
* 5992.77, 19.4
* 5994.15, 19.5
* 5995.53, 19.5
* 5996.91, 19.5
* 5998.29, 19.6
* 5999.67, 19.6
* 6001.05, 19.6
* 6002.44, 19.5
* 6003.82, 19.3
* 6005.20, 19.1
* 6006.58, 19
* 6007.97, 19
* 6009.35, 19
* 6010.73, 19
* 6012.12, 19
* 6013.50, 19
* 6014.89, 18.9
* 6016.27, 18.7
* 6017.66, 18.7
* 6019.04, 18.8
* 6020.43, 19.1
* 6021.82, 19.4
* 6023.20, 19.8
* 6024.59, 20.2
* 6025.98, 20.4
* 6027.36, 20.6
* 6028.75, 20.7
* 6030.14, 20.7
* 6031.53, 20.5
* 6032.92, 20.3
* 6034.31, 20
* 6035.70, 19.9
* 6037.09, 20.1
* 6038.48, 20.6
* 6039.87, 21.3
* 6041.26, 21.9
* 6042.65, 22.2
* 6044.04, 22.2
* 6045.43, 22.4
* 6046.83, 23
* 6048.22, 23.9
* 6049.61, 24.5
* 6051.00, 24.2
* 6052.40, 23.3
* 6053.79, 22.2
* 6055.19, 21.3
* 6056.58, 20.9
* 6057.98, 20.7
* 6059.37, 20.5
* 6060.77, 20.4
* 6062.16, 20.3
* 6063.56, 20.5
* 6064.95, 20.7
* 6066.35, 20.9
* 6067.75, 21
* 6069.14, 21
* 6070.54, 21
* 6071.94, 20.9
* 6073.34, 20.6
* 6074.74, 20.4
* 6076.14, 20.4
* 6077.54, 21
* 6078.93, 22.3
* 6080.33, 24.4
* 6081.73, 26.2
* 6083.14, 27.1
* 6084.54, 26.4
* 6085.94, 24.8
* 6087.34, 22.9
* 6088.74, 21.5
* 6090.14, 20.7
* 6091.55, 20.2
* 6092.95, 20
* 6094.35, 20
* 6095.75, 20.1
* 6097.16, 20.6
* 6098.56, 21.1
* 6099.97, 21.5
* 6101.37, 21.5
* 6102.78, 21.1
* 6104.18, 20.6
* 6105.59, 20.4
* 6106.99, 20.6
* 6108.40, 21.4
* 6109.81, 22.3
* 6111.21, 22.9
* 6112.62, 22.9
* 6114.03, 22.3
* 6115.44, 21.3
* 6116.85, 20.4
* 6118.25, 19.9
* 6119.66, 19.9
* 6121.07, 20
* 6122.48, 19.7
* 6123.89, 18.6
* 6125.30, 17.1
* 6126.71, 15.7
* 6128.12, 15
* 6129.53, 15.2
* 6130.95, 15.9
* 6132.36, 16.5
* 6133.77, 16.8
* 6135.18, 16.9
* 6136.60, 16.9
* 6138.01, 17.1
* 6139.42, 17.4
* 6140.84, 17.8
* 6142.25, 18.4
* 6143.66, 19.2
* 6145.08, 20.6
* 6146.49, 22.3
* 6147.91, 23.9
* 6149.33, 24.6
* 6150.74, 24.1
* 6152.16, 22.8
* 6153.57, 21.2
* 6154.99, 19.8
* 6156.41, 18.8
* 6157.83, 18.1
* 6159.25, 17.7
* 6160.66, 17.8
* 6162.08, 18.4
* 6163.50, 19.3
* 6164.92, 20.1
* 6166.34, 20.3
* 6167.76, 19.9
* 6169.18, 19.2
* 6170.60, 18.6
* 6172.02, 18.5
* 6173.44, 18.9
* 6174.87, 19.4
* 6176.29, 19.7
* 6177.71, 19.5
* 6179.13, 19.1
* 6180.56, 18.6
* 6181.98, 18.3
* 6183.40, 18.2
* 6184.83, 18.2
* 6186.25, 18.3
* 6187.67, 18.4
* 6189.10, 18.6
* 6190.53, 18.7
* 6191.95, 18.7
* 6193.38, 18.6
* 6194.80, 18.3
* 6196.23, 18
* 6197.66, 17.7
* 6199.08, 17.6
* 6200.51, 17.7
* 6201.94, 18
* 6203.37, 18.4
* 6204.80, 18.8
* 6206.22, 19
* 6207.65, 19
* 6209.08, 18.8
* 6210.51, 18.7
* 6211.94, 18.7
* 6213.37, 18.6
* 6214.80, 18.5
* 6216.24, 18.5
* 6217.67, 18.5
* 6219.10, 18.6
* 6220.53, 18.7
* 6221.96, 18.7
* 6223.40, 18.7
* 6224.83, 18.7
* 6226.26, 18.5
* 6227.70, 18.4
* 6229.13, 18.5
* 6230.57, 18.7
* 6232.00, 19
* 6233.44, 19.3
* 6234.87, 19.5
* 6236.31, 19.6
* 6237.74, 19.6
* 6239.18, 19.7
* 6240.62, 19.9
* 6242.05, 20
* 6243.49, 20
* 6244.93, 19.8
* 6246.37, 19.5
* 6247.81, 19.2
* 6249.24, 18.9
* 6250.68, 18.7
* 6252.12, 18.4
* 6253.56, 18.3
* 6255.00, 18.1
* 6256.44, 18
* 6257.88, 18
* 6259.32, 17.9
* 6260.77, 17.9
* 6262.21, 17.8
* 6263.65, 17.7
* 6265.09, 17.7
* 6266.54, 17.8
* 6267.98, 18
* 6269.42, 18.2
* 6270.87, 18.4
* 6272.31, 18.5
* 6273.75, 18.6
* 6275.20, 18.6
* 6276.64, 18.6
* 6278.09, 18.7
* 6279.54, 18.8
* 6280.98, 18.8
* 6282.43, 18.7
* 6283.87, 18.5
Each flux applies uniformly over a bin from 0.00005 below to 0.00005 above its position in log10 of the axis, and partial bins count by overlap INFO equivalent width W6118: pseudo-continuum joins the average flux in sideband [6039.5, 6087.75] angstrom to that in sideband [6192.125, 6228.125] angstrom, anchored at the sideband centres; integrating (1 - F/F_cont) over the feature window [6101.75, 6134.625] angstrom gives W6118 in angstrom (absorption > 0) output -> 2.3 angstrom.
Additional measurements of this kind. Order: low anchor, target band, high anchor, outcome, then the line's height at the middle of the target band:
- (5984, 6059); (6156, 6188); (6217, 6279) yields 0.6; 19.2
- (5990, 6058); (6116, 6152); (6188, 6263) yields 1.1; 19.5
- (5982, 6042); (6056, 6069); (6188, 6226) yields -0.9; 19.3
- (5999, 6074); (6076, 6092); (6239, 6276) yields -2.5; 20.1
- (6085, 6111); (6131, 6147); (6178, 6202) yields 1.5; 20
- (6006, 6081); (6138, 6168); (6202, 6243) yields -0.6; 19.6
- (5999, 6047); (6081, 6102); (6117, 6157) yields -3.1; 19.4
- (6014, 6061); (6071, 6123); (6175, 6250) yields -3.6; 20.2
